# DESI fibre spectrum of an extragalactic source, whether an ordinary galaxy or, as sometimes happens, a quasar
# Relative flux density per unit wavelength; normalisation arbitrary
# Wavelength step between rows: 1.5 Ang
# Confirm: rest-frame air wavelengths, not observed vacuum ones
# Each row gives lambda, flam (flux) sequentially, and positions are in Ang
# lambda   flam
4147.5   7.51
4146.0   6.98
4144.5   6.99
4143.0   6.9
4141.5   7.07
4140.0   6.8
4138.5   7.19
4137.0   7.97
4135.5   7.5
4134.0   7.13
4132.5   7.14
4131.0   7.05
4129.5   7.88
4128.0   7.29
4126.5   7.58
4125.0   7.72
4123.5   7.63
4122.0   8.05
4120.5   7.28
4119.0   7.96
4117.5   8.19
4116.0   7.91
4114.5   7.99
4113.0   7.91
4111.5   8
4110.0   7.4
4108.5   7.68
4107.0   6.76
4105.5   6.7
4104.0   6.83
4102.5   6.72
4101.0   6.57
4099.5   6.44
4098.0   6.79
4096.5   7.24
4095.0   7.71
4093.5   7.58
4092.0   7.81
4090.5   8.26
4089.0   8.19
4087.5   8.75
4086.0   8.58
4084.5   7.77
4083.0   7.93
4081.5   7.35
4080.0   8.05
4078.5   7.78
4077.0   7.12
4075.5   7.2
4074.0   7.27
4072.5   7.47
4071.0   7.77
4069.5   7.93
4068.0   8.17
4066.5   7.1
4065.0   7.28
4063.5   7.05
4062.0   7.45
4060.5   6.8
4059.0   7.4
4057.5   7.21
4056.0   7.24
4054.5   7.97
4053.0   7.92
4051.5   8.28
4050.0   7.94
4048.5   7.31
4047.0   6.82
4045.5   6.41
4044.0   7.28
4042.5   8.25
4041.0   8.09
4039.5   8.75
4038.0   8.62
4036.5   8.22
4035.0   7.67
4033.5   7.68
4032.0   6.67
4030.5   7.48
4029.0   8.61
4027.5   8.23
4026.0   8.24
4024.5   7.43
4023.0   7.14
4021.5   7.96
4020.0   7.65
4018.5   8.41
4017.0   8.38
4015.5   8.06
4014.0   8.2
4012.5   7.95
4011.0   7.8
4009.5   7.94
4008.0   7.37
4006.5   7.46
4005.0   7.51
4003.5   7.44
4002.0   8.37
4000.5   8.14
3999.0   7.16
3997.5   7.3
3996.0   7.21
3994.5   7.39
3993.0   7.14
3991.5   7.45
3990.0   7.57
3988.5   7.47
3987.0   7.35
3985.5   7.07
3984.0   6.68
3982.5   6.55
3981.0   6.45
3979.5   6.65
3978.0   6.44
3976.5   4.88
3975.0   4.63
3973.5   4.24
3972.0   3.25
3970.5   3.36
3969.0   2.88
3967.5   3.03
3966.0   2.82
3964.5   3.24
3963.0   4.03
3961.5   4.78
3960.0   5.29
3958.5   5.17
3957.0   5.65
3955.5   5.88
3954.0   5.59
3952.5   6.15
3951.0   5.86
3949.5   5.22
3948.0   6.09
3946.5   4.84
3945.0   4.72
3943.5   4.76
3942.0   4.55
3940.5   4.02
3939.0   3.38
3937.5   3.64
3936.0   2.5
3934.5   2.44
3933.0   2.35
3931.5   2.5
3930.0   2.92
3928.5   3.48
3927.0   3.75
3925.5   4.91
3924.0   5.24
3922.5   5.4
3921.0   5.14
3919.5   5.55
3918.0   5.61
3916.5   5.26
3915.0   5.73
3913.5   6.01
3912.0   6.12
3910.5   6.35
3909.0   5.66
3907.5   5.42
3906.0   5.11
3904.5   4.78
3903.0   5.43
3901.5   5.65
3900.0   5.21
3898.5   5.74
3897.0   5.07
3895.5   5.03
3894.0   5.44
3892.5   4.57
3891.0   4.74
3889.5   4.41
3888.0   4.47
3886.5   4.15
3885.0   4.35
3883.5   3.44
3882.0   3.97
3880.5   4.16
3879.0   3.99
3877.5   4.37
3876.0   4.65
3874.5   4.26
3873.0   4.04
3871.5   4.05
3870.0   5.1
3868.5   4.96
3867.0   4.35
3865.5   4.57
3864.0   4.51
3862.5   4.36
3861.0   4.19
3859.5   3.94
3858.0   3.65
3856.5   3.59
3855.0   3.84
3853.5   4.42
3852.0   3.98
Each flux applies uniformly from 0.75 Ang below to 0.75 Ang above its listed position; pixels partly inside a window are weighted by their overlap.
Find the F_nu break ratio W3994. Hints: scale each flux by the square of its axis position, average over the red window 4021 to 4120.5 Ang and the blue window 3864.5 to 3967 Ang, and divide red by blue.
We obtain 1.76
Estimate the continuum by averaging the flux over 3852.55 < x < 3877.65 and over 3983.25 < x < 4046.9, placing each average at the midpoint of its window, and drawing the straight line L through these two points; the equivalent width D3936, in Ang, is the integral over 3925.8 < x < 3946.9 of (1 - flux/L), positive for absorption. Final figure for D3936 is 8.4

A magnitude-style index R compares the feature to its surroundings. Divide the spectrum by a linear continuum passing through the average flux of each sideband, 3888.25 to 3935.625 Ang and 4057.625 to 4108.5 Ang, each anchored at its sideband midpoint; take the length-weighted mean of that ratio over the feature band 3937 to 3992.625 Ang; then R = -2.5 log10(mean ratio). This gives 0.09 mag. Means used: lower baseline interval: 4.85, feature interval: 5.2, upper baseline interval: 7.45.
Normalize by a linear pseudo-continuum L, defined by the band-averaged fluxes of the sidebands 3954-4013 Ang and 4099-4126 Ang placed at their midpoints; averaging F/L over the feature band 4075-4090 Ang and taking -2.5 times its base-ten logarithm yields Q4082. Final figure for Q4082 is -0.11 mag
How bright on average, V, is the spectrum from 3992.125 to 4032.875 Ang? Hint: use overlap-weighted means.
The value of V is 7.73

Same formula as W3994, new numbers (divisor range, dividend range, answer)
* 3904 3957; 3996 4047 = 1.71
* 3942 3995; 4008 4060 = 1.48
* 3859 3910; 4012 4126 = 1.80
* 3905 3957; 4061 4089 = 1.73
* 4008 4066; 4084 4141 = 1.01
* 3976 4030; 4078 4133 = 1.06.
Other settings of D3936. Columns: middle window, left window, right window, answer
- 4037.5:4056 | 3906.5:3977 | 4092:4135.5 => -4.3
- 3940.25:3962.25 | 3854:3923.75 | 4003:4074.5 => 2.7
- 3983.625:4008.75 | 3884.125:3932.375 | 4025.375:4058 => -2.3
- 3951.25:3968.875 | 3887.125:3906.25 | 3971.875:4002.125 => 4.3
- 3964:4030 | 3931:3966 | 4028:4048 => -4.7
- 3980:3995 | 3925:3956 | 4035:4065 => -3.7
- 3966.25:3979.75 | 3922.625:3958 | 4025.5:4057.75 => 3.1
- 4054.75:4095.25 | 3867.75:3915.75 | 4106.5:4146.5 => -4.2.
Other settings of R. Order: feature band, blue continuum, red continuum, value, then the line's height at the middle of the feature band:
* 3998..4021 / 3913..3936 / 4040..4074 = -0.23 mag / 6.37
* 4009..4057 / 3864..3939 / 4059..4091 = -0.13 mag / 6.93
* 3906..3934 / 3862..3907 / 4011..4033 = 0.12 mag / 5.47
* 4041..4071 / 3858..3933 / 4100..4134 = -0.12 mag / 6.69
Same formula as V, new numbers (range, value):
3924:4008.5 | 5.33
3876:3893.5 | 4.27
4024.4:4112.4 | 7.58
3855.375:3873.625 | 4.27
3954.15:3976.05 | 4.21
